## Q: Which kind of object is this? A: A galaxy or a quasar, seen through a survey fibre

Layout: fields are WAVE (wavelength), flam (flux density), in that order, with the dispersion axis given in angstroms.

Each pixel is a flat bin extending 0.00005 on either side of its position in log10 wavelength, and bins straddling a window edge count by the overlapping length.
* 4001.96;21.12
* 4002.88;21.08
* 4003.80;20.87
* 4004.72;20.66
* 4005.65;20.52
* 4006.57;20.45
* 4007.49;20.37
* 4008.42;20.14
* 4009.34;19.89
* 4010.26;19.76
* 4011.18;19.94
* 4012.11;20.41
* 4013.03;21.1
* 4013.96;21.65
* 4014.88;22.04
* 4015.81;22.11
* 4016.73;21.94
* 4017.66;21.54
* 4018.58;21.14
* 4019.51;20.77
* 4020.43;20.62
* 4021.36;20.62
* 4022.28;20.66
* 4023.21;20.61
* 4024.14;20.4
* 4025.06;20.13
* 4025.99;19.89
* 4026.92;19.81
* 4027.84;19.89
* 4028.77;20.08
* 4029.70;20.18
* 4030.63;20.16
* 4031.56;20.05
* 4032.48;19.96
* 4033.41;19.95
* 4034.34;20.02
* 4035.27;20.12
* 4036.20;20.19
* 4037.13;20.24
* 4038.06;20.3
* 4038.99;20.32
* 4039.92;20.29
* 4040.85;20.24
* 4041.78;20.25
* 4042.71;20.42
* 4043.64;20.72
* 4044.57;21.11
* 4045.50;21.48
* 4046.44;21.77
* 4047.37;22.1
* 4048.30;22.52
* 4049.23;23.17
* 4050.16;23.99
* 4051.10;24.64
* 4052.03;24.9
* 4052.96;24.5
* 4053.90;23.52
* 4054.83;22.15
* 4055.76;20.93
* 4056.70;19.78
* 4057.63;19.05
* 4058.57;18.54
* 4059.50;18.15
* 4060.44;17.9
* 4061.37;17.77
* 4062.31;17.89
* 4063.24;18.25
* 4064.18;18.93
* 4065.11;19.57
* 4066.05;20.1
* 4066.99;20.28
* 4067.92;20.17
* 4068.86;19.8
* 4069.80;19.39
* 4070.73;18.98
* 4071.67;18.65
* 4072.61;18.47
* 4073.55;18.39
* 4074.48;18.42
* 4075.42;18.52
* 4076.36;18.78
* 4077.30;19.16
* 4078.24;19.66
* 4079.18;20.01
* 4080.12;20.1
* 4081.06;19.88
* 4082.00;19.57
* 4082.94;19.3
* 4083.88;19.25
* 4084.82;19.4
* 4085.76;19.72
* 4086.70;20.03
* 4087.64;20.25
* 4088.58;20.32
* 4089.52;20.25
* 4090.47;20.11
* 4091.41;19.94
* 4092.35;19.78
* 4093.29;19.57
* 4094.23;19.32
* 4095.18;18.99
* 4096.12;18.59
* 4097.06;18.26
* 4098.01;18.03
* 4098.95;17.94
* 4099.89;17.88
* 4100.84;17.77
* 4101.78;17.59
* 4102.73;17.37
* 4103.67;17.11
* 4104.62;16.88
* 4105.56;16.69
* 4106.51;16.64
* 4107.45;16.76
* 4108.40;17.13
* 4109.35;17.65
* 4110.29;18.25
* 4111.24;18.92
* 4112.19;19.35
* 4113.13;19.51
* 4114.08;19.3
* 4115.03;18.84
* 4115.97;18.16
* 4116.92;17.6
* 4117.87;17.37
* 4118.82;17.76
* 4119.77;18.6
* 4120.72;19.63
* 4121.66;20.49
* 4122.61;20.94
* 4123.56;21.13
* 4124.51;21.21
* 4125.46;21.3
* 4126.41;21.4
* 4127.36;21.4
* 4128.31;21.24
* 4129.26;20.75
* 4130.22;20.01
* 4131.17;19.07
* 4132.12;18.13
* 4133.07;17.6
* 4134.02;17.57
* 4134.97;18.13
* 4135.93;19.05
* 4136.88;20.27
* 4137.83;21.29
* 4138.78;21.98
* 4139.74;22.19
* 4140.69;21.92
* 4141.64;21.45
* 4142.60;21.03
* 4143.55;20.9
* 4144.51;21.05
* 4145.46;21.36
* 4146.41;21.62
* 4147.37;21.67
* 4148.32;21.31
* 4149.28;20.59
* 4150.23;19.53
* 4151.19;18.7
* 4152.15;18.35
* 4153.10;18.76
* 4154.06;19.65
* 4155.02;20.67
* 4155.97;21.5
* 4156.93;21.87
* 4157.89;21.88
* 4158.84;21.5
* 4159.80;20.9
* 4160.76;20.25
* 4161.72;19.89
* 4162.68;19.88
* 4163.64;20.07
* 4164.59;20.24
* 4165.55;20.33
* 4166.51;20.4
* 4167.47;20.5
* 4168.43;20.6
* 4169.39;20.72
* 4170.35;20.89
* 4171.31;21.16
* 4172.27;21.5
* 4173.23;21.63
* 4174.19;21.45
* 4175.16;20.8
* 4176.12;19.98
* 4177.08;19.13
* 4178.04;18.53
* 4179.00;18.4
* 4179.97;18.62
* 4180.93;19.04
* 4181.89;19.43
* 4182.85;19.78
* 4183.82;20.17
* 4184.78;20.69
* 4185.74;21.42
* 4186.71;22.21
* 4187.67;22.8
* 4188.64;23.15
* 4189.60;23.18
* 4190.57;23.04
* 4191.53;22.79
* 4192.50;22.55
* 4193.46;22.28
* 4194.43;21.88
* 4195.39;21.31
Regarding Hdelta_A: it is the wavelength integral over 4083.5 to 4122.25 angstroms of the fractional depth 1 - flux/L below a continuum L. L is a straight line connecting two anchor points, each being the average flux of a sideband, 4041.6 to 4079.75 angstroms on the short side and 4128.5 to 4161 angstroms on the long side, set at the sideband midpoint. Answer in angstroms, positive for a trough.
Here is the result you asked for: 3.3 angstroms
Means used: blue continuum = 20.3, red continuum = 20.4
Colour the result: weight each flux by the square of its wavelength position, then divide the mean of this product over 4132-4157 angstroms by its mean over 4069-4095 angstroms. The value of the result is 1.08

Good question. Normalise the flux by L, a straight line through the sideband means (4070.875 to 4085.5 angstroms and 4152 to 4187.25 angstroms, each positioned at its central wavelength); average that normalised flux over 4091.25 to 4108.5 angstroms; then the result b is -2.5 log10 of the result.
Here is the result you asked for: 0.08 mag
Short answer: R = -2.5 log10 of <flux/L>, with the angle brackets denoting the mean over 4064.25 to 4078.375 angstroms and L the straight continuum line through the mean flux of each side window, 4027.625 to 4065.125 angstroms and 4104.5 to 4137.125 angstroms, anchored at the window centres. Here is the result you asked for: 0.05 mag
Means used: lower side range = 20.7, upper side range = 19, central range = 19.2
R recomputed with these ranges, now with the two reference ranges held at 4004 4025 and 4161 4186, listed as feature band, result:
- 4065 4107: 0.08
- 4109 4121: 0.11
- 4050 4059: -0.08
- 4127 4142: 0.01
